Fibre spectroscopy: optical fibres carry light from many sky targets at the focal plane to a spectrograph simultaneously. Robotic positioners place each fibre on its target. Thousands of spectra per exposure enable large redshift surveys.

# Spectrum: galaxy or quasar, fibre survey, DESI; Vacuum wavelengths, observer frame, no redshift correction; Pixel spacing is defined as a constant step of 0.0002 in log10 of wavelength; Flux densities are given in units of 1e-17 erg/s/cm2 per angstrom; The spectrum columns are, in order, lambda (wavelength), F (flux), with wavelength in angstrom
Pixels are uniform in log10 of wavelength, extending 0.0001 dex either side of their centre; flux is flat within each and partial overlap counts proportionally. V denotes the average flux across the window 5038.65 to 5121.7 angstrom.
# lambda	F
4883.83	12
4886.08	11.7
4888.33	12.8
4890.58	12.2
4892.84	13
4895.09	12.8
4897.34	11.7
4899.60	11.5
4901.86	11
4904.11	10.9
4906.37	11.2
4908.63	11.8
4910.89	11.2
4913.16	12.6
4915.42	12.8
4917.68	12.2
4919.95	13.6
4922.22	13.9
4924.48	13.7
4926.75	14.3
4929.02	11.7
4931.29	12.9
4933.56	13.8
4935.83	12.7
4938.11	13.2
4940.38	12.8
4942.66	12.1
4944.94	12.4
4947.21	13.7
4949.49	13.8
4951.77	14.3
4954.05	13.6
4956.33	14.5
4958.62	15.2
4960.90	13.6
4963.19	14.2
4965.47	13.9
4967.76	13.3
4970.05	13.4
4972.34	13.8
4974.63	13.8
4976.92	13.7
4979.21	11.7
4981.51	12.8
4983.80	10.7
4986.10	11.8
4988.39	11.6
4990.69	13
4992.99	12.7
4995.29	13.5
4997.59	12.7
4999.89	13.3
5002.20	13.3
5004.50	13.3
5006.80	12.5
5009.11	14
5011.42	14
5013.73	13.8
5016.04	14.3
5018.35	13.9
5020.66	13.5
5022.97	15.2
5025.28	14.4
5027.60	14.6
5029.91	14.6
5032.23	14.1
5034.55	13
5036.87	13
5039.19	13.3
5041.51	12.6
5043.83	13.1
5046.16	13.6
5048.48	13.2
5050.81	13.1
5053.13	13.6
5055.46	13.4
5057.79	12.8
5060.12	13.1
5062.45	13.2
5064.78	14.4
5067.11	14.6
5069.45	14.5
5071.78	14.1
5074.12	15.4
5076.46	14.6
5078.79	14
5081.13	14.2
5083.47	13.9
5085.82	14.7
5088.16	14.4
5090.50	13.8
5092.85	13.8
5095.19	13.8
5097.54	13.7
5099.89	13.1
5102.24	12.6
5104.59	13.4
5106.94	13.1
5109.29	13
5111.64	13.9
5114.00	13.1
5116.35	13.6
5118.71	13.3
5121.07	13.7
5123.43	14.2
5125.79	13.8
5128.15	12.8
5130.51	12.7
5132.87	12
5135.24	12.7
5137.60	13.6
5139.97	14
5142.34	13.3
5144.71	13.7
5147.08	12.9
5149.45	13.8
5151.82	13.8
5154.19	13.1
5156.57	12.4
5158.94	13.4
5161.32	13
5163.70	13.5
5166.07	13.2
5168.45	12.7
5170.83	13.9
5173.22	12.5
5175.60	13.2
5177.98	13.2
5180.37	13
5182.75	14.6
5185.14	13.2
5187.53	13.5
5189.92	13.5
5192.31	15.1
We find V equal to 13.7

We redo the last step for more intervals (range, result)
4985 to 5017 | 13.1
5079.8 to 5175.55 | 13.4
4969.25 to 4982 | 13.2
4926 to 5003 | 13.2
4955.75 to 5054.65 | 13.4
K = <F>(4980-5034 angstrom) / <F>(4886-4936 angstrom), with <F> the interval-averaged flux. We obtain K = 1.1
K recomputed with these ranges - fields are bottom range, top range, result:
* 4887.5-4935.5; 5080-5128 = 1.09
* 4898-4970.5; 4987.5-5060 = 1.04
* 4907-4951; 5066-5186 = 1.05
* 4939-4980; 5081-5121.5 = 1.00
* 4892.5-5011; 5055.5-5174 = 1.05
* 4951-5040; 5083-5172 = 0.99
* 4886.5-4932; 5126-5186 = 1.07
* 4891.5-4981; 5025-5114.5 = 1.06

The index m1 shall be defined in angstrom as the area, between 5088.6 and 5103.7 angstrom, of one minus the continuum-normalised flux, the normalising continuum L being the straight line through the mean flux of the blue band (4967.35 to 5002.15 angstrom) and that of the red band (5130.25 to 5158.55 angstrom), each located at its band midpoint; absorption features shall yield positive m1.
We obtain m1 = -0.5 angstrom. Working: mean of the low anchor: 12.8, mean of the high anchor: 13.2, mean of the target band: 13.5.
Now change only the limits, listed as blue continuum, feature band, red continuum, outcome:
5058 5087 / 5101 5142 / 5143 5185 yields 1.3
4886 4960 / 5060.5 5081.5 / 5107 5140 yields -1.8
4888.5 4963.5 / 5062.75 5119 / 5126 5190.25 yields -3.2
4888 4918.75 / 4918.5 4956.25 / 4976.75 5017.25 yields -3.1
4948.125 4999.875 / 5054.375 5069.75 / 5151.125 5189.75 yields -0.5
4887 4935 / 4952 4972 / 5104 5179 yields -2.1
